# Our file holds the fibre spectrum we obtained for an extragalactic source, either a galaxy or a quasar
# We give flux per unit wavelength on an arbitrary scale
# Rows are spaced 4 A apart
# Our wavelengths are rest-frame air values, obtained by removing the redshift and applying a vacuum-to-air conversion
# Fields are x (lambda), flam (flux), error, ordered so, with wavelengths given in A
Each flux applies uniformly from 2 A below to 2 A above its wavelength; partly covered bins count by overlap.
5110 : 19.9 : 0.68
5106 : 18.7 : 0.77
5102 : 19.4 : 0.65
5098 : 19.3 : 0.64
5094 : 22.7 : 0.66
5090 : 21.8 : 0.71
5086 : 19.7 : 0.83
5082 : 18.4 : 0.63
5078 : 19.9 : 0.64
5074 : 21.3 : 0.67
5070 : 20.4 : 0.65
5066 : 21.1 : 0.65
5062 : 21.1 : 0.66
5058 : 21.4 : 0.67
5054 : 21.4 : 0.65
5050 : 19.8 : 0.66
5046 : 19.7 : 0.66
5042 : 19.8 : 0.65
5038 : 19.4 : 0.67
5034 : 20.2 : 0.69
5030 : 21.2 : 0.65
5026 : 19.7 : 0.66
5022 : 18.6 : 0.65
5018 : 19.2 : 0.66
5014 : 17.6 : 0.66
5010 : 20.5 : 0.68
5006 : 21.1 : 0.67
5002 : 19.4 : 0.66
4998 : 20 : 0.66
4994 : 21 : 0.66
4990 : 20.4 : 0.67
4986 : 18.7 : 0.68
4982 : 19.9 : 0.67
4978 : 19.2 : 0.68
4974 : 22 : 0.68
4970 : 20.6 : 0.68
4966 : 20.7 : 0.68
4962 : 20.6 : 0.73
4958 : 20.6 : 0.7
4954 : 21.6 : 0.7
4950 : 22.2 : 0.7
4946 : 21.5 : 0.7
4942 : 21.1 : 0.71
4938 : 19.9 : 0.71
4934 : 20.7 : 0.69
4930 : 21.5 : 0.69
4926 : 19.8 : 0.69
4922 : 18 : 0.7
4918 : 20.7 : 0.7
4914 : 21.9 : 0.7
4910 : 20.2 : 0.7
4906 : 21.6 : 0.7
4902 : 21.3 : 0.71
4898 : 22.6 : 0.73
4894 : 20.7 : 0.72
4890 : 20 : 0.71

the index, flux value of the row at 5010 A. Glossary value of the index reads 20.5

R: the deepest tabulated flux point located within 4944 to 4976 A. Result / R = 20.6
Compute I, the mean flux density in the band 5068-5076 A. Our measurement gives 20.9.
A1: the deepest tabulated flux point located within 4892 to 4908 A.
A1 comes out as 20.7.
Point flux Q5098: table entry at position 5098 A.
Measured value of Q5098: 19.3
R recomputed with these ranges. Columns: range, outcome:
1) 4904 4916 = 20.2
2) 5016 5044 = 18.6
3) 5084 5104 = 19.3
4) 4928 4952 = 19.9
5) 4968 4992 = 18.7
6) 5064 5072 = 20.4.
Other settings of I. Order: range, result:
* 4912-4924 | 20.2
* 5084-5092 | 20.8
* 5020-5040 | 19.8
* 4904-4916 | 21.2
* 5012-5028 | 18.8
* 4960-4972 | 20.6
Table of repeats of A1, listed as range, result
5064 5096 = 18.4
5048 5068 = 19.8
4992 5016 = 17.6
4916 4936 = 18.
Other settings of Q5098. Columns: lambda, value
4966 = 20.7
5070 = 20.4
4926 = 19.8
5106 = 18.7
